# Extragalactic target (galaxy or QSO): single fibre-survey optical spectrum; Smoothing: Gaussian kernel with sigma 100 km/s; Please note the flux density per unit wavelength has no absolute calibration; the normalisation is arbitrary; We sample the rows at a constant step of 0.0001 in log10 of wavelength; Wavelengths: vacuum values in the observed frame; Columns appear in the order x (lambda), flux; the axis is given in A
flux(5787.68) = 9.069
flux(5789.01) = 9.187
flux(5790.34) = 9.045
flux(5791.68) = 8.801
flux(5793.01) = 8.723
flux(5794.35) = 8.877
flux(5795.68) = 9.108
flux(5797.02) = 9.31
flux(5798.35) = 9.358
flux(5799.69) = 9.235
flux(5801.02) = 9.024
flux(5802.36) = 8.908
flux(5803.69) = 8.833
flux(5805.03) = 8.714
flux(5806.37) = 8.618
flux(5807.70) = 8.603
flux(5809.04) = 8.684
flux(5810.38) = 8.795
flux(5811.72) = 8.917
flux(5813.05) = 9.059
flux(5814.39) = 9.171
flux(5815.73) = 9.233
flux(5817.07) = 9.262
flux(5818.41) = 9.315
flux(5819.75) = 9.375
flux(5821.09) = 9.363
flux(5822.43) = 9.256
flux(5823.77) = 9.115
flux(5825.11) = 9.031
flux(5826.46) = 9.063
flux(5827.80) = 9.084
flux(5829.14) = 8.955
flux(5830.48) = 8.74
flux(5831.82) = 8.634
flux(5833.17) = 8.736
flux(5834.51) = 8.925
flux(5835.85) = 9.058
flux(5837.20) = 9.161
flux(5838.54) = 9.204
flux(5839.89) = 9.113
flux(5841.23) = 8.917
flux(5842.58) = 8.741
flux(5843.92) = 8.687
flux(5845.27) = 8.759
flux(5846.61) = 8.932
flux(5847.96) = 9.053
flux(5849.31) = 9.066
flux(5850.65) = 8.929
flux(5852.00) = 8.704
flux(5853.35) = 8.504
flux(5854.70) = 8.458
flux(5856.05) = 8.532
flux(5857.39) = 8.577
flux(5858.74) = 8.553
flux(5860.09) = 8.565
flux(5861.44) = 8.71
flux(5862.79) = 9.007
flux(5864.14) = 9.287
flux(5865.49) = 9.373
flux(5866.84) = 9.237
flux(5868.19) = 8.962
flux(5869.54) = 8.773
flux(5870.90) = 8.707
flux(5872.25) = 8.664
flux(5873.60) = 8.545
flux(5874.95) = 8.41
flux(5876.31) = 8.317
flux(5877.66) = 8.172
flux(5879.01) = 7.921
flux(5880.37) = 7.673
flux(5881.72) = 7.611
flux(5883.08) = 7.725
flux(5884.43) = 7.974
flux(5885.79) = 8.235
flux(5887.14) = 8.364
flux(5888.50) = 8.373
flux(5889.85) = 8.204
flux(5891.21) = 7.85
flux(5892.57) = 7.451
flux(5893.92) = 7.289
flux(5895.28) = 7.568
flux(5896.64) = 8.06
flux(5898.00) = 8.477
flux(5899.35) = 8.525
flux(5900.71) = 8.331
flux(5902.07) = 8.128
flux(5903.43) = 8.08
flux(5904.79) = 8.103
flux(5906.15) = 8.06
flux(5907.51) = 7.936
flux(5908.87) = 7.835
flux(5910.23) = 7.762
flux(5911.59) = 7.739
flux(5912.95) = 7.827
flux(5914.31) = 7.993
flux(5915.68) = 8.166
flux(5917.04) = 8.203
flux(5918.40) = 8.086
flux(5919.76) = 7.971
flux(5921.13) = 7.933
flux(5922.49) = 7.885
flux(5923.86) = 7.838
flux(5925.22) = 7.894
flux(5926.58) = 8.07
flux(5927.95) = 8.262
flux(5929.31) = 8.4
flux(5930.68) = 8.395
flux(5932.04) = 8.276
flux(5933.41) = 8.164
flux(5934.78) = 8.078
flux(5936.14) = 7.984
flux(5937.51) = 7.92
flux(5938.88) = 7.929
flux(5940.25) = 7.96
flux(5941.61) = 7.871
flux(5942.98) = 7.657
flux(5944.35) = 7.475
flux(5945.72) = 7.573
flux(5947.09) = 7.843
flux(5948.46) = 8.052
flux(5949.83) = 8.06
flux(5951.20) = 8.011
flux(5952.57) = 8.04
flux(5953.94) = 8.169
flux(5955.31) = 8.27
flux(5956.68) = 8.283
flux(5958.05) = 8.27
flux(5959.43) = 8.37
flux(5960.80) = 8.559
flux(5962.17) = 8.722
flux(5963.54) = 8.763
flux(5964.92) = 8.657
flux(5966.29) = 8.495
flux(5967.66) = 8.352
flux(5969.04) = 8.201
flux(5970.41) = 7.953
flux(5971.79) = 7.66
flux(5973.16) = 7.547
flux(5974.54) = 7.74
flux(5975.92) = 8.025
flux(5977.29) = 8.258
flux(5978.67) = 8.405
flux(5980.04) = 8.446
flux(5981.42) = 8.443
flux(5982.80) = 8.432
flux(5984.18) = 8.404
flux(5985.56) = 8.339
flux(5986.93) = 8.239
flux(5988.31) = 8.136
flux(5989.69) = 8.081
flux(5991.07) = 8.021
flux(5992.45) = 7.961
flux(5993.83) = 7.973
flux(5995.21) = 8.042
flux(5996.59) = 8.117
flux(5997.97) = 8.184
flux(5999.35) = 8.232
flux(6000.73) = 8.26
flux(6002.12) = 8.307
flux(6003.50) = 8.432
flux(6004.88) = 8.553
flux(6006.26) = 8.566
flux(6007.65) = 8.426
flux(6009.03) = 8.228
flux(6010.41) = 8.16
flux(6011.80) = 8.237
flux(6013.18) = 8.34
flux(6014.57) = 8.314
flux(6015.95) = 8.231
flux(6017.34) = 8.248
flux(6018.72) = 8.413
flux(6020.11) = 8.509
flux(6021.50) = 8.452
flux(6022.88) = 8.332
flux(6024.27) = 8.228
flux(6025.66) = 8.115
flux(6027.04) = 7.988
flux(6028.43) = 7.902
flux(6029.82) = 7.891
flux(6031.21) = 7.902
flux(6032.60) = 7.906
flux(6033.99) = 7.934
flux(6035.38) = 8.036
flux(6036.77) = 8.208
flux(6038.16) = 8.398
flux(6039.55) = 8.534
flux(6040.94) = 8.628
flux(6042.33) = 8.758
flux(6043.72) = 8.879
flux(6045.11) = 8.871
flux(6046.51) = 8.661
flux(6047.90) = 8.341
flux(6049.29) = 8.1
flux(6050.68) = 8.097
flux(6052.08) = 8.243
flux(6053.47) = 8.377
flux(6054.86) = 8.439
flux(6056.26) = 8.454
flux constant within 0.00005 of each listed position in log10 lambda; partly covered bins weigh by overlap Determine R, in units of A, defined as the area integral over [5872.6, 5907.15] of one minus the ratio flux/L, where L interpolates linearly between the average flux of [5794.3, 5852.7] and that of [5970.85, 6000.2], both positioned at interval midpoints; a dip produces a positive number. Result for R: 2.3 A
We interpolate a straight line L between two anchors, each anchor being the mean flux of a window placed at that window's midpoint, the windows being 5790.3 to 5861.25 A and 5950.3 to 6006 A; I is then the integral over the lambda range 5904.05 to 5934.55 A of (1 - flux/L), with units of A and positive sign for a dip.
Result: 1.7 A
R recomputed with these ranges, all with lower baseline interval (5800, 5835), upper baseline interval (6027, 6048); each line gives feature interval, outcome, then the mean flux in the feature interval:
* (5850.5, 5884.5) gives 1.12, 8.54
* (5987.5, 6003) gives 0.58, 8.12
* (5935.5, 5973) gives 1.99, 8.11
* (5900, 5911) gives 0.86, 8.03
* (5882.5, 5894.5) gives 1.12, 7.95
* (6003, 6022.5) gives 0.05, 8.37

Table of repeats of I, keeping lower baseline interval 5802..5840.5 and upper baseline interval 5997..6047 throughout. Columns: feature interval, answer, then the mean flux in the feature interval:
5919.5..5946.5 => 2.0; 7.97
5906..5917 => 1.0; 7.92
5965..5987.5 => 0.7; 8.2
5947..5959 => 0.6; 8.13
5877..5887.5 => 1.0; 7.95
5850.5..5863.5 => 0.3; 8.64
